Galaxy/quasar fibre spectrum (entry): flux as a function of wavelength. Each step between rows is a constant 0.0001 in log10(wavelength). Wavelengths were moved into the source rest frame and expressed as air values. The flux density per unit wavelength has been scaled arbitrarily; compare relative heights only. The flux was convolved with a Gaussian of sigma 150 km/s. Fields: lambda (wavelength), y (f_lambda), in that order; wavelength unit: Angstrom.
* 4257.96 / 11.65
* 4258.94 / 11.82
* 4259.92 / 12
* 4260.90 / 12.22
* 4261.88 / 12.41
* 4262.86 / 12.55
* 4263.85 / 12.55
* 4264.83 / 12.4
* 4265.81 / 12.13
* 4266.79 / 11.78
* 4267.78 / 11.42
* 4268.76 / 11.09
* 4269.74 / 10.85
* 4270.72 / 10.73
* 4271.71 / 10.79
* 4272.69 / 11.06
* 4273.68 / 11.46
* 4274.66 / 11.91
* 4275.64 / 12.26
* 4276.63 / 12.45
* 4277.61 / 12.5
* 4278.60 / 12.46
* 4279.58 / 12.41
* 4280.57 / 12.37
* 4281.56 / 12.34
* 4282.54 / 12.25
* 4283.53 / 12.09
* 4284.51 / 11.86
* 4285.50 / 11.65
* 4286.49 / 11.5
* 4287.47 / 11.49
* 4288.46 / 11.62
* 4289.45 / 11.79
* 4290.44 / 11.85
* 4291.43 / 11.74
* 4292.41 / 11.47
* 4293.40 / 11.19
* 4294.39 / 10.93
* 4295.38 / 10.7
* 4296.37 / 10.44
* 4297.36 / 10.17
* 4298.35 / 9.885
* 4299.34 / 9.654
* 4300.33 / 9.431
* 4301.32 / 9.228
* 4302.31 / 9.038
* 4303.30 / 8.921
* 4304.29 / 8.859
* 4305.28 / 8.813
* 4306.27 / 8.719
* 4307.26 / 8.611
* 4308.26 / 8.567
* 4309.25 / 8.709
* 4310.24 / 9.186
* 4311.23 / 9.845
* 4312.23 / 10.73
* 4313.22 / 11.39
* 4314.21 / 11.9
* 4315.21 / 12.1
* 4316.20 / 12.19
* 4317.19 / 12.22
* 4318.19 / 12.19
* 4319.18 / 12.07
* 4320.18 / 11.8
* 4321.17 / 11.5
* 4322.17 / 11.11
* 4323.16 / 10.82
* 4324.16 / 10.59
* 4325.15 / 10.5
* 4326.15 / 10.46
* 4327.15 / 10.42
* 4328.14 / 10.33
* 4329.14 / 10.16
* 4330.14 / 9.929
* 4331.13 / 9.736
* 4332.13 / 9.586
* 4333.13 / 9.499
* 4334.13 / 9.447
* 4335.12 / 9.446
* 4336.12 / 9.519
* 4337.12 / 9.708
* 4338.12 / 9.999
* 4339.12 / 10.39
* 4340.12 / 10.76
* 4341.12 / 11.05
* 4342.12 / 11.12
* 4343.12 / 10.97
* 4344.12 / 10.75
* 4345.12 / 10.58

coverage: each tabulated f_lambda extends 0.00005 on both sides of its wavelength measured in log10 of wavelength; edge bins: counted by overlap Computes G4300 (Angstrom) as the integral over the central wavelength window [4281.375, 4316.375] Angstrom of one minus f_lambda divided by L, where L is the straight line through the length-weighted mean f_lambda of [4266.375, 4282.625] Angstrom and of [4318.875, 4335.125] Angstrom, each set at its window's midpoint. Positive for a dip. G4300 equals 1.9 Angstrom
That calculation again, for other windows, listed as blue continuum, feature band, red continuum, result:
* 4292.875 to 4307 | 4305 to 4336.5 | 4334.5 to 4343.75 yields -1.14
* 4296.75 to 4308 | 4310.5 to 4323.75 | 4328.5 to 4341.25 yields -2.72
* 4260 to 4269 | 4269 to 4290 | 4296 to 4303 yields -1.47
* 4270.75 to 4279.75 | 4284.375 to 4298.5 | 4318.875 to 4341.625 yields 0.22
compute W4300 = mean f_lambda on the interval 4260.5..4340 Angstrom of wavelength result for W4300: 10.9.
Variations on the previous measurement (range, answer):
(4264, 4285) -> 11.9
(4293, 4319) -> 10.2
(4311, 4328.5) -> 11.3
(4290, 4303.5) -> 10.4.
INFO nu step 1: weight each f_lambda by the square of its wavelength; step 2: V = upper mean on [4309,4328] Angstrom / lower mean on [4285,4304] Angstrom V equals 1.1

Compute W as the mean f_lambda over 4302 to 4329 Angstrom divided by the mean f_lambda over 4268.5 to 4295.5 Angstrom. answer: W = 0.89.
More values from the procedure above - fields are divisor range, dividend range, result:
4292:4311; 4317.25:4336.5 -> 1.10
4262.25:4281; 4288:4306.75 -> 0.86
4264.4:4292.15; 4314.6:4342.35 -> 0.90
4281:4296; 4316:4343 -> 0.91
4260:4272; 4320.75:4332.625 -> 0.89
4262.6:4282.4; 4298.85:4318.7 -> 0.84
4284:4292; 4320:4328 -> 0.93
